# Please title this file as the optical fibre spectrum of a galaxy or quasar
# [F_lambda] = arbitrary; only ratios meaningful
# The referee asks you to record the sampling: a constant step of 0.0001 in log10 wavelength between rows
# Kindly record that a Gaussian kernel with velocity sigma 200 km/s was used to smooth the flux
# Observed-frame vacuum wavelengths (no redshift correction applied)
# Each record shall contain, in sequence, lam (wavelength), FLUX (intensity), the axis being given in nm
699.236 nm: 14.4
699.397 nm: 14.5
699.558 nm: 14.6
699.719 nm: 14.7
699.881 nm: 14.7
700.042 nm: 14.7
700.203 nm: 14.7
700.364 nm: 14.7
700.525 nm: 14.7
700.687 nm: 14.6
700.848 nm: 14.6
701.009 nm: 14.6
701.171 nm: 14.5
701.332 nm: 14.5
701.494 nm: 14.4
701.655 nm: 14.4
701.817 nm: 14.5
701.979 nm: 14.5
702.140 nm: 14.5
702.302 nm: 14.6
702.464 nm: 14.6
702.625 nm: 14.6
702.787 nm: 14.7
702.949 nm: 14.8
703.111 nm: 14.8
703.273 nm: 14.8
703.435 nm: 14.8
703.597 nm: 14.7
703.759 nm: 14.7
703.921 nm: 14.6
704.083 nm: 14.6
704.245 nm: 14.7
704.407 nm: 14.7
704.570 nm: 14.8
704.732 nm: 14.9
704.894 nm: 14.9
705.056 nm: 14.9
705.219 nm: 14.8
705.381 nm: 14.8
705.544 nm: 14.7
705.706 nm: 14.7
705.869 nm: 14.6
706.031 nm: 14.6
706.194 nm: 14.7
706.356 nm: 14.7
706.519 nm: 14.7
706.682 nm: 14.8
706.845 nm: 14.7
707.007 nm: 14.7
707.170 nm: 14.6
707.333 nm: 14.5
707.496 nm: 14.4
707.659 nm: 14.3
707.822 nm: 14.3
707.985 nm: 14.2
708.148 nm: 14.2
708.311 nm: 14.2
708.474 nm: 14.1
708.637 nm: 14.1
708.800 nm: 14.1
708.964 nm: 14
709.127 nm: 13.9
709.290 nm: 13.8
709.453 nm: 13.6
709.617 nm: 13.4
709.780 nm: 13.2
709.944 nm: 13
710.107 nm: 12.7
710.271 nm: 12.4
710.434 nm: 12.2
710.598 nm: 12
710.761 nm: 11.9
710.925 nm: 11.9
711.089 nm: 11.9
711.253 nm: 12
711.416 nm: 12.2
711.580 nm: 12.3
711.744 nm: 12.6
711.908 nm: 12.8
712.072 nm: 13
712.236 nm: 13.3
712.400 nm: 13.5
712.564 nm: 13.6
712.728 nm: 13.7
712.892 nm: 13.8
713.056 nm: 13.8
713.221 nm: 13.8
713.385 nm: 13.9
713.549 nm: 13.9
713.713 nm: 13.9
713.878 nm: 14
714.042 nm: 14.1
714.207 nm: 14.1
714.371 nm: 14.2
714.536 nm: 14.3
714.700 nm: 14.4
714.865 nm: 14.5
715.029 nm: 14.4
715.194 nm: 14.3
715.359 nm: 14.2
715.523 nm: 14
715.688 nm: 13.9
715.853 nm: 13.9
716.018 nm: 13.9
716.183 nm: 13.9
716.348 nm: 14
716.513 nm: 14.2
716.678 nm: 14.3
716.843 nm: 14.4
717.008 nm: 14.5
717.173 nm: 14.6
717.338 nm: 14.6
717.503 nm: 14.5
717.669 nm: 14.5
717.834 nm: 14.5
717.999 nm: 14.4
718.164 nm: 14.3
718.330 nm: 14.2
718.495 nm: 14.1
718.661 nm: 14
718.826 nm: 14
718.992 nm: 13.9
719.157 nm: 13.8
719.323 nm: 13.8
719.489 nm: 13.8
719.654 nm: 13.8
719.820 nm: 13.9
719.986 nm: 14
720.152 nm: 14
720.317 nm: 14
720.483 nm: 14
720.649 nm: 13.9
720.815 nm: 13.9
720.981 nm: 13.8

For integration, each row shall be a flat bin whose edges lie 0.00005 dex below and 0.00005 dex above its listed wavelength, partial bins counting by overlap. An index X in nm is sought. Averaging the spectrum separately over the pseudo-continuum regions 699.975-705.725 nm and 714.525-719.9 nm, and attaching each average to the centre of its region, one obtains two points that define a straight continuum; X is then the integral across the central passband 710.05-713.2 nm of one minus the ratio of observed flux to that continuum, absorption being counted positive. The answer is 0.36 nm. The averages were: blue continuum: 14.7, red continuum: 14.2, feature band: 12.7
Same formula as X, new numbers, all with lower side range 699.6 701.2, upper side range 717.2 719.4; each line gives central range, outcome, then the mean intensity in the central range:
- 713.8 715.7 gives 0.01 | 14.2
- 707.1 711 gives 0.24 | 13.5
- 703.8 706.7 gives -0.04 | 14.7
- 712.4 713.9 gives 0.06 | 13.8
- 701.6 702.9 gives 0.00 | 14.6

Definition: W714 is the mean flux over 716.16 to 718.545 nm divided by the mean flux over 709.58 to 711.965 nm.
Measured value 1.16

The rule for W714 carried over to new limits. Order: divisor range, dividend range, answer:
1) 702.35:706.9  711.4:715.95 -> 0.93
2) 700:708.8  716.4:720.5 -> 0.97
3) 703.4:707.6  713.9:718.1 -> 0.97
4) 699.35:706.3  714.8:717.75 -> 0.97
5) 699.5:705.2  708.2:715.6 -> 0.92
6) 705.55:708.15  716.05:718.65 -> 0.98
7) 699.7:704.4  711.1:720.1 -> 0.95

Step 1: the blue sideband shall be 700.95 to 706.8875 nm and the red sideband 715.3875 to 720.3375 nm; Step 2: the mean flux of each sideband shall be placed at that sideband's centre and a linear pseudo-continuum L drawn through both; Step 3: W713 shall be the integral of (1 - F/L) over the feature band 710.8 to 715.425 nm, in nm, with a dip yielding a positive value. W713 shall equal 0.26 nm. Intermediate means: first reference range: 14.7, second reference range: 14.1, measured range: 13.5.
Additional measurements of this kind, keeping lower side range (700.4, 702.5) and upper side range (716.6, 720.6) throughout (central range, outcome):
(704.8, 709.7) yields 0.004 nm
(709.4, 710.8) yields 0.159 nm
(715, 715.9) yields 0.008 nm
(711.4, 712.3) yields 0.100 nm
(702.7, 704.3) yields -0.025 nm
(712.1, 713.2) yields 0.053 nm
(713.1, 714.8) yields 0.024 nm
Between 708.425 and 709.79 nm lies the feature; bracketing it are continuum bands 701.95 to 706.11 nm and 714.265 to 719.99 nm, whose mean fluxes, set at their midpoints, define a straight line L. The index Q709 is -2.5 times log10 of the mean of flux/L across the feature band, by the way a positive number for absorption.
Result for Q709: 0.05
